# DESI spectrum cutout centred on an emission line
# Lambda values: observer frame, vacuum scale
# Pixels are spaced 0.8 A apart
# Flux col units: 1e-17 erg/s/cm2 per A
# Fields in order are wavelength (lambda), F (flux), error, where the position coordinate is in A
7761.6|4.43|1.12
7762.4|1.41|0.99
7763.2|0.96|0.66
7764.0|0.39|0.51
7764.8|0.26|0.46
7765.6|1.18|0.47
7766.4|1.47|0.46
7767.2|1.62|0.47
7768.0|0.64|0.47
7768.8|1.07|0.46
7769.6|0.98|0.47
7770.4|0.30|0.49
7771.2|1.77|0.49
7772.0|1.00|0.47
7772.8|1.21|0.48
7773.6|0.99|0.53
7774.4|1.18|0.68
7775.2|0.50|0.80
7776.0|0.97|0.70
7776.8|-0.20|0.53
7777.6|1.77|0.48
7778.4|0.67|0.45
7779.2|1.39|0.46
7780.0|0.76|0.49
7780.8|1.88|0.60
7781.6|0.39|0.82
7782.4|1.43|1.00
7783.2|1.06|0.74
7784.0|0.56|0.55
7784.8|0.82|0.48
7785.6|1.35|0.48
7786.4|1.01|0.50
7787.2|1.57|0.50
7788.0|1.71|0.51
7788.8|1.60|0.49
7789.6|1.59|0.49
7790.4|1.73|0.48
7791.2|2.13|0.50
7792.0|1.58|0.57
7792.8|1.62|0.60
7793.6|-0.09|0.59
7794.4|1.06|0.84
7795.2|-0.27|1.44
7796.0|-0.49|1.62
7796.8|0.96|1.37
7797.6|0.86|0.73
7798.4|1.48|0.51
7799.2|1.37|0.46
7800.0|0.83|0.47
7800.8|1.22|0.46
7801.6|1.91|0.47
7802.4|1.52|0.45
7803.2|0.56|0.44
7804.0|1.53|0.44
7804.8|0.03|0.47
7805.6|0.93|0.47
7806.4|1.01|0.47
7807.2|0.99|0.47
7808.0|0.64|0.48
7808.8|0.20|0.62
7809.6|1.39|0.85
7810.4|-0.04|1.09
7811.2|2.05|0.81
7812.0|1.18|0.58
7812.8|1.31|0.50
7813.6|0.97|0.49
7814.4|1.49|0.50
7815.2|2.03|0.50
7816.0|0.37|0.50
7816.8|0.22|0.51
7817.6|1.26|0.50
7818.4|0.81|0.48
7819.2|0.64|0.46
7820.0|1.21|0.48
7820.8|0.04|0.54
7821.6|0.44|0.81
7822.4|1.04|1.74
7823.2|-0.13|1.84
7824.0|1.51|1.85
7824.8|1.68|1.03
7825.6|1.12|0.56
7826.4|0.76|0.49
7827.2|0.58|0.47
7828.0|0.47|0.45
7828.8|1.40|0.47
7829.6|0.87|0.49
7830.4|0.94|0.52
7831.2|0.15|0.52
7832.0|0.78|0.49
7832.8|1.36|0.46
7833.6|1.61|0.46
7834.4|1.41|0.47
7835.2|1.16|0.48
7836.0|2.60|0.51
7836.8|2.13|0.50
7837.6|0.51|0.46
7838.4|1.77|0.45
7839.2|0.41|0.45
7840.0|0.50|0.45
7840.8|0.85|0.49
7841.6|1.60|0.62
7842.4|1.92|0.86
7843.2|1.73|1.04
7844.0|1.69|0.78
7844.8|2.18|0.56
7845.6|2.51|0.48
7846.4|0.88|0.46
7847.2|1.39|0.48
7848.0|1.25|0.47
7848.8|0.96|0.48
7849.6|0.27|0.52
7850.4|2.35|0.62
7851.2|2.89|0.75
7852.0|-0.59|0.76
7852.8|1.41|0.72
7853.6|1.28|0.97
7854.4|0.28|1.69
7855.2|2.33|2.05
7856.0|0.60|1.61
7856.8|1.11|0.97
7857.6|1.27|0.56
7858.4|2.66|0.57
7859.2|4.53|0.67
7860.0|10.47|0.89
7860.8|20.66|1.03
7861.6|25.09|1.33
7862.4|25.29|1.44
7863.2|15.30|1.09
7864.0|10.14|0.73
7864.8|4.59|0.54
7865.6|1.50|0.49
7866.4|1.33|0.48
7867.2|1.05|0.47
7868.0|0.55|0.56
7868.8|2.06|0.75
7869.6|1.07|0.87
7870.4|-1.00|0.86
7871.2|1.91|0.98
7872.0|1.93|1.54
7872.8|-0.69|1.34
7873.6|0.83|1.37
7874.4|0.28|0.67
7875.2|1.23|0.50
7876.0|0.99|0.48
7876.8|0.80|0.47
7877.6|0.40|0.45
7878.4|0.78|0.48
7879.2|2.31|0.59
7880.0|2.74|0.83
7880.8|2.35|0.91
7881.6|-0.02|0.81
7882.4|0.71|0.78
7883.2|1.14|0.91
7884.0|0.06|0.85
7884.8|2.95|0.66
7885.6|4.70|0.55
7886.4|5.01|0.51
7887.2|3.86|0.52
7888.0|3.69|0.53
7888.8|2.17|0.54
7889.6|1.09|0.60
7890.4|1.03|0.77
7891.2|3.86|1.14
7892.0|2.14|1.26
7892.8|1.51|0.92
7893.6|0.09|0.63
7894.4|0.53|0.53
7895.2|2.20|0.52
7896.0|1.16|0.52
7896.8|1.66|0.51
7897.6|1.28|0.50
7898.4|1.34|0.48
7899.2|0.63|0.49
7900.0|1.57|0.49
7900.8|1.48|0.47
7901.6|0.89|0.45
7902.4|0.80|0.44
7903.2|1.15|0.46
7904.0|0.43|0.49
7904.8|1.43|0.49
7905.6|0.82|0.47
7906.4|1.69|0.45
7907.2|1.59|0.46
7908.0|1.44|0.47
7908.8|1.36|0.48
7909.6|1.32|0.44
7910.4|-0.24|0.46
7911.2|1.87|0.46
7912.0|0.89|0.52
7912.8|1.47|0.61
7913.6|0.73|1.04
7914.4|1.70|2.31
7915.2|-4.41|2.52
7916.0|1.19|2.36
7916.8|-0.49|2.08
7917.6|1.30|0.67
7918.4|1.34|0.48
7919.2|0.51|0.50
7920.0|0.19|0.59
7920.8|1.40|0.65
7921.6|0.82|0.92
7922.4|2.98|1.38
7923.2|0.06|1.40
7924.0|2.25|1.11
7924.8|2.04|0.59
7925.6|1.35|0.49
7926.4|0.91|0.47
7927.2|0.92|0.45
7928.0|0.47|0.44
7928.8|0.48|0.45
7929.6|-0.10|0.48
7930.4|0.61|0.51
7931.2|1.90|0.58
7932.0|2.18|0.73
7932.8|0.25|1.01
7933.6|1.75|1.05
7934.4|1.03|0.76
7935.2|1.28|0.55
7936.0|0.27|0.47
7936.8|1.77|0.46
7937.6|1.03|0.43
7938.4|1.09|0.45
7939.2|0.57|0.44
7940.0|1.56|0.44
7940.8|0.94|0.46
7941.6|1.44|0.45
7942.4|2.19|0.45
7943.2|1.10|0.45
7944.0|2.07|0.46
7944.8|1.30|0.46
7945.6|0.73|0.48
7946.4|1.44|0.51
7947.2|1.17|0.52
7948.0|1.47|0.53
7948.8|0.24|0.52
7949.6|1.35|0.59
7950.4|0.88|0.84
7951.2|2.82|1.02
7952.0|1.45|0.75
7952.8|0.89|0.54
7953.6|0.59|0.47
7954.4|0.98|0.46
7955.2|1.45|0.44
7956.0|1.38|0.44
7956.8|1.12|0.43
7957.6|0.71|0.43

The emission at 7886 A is [N II]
